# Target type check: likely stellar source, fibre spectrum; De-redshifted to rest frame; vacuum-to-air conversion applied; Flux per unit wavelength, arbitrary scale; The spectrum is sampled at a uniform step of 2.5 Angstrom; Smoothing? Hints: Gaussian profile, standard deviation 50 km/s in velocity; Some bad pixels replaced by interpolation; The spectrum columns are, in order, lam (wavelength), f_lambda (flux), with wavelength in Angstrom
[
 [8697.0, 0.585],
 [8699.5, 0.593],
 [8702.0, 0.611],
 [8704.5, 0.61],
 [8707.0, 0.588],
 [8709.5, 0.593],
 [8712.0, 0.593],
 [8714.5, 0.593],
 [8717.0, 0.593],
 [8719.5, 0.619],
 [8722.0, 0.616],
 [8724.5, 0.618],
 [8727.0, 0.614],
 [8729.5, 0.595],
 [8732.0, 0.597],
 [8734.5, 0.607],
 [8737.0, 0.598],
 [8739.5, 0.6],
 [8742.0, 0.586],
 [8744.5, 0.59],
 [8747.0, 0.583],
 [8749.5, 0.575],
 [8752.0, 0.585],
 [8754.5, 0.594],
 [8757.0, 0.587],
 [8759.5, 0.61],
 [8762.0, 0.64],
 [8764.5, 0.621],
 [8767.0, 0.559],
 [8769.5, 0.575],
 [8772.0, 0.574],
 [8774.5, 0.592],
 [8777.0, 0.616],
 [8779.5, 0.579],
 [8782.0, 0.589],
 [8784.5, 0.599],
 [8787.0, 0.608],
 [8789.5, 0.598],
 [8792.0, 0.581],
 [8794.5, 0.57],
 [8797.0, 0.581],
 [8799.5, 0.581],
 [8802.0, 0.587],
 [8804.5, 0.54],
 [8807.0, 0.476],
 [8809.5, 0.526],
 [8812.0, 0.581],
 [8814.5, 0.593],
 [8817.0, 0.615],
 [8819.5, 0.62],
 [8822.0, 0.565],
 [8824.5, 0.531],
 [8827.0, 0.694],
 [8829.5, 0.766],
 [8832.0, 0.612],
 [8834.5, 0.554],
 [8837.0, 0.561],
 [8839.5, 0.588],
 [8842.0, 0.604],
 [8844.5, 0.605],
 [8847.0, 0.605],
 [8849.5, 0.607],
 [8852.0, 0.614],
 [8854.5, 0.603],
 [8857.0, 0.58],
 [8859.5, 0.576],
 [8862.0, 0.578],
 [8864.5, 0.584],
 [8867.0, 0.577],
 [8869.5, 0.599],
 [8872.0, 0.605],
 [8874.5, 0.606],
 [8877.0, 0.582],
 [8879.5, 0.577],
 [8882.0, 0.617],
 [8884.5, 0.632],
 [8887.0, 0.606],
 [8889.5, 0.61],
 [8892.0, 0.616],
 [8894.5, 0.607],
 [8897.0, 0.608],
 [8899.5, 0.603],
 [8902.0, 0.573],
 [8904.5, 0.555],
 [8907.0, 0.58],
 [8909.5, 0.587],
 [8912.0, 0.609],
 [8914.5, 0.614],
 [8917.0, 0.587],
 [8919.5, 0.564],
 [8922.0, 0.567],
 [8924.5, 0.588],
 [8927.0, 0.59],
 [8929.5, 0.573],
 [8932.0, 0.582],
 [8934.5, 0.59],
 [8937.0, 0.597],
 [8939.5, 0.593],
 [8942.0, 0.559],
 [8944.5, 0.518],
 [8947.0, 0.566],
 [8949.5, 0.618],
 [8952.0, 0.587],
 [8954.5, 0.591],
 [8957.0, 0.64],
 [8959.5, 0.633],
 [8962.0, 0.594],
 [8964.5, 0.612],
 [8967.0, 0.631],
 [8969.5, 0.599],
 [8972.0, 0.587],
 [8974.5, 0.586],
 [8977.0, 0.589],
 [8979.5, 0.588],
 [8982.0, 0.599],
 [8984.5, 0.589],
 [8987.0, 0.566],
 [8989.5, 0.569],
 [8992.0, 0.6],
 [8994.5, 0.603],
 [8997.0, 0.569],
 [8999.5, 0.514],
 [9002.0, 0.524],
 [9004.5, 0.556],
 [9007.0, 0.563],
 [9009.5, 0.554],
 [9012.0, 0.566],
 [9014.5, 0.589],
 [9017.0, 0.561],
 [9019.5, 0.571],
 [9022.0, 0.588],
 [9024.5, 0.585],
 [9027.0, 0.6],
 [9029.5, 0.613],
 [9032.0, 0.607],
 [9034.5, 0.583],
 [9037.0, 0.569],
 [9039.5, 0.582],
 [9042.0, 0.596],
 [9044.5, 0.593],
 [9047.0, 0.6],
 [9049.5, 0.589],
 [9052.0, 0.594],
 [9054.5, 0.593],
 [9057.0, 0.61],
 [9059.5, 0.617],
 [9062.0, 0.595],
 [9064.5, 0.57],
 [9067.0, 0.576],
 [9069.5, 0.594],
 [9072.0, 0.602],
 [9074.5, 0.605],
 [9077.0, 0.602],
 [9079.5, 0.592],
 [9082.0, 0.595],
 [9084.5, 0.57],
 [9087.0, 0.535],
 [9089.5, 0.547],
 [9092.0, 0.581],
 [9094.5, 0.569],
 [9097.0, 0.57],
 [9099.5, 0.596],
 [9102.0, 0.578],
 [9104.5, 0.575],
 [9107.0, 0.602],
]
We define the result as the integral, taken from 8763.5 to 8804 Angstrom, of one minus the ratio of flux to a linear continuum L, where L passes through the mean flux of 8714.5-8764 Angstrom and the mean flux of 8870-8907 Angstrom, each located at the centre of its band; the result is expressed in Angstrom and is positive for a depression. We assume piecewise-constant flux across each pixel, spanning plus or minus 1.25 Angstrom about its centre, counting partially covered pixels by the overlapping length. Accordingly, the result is 0.88 Angstrom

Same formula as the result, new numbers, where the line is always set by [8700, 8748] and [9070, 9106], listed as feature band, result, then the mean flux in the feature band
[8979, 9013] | 1.0 Angstrom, 0.568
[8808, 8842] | -0.3 Angstrom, 0.6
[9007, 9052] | -0.1 Angstrom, 0.585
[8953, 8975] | -0.8 Angstrom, 0.609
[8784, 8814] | 1.4 Angstrom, 0.569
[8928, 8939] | 0.0 Angstrom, 0.586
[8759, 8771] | 0.0 Angstrom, 0.6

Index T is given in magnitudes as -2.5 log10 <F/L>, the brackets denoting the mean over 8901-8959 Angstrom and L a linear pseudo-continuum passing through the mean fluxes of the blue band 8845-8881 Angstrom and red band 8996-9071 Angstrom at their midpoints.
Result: 0.01 mag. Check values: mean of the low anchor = 0.593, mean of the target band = 0.585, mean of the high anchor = 0.581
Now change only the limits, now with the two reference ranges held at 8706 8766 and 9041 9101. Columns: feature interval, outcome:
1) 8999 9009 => 0.09 mag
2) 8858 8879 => 0.01 mag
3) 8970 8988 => 0.01 mag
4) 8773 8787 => 0.00 mag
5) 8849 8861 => 0.00 mag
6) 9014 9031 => 0.00 mag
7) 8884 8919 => -0.01 mag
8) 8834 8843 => 0.03 mag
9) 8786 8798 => 0.02 mag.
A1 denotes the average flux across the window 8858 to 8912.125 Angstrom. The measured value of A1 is 0.595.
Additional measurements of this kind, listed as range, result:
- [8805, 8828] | 0.575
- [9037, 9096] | 0.587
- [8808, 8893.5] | 0.599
